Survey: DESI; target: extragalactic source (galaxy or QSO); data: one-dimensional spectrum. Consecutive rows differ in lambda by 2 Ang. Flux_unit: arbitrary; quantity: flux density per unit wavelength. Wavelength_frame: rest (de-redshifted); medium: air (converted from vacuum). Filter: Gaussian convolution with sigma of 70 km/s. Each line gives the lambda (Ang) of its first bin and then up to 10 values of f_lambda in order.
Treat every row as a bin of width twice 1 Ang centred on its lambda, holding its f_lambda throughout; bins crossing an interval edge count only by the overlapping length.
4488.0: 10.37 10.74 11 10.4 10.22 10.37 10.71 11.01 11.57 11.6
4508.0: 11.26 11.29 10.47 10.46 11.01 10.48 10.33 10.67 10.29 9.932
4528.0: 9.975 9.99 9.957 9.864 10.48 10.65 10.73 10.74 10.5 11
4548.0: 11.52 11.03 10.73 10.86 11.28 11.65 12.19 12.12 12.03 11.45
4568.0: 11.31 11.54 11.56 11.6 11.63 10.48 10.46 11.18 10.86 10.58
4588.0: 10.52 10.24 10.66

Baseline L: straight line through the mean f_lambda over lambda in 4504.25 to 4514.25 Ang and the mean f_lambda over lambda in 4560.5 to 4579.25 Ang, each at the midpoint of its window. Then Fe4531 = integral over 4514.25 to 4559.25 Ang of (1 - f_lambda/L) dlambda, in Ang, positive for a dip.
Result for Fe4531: 2.7 Ang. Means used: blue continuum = 11.1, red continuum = 11.5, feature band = 10.6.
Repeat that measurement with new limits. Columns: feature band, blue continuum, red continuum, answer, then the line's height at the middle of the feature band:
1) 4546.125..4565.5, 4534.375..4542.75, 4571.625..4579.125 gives -1.0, 10.9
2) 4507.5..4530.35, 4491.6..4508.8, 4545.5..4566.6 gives 1.2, 11.1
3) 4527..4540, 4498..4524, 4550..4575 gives 1.1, 11.1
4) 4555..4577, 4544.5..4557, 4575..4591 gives -1.5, 10.9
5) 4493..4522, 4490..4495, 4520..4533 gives -0.9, 10.5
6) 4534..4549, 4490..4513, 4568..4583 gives 0.4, 11.1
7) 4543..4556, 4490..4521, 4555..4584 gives 0.3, 11.2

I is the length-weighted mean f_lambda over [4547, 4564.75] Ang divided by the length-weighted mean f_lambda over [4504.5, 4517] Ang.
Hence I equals 1.04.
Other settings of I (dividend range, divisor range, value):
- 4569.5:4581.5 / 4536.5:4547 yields 1.05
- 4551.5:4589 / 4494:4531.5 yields 1.06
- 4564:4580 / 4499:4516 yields 1.03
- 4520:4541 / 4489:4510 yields 0.94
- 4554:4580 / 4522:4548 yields 1.11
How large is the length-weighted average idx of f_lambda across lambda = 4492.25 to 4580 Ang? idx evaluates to 10.9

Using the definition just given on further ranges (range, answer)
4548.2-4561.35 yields 11.3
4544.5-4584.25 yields 11.3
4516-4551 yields 10.5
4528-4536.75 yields 10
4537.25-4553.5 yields 10.9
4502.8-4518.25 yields 11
